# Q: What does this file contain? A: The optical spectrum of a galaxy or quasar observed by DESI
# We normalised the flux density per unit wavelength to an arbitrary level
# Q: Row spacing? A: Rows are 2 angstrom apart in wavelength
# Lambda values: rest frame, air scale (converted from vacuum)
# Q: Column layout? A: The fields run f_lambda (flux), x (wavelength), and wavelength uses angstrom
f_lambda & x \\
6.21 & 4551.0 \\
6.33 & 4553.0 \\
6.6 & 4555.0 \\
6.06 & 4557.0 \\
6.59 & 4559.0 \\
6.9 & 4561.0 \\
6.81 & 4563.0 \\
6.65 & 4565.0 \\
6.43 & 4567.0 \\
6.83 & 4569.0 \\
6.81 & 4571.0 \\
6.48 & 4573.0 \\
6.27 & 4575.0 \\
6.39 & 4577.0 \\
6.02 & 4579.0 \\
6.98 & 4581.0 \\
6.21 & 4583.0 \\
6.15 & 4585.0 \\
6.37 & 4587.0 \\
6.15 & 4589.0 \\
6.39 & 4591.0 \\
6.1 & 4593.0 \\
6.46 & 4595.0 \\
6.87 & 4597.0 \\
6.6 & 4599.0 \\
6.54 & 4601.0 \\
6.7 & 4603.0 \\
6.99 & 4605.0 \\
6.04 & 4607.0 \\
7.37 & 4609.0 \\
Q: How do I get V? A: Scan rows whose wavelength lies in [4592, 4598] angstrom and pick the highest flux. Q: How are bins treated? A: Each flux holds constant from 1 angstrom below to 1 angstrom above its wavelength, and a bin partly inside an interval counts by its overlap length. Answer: 6.87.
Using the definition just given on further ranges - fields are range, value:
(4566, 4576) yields 6.83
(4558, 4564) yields 6.9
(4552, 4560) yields 6.6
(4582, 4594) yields 6.39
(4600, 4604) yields 6.7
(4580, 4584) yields 6.98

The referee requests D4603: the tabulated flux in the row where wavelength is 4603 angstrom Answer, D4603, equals 6.7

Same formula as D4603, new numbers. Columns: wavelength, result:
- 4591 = 6.39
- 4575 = 6.27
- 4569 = 6.83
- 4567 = 6.43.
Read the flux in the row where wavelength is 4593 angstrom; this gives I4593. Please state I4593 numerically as 6.1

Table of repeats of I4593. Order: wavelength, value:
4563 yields 6.81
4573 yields 6.48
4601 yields 6.54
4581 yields 6.98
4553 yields 6.33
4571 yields 6.81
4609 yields 7.37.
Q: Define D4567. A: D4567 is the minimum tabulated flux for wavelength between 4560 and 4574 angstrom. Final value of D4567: 6.43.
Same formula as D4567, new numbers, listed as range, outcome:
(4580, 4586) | 6.15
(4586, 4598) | 6.1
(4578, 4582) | 6.02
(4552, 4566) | 6.06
